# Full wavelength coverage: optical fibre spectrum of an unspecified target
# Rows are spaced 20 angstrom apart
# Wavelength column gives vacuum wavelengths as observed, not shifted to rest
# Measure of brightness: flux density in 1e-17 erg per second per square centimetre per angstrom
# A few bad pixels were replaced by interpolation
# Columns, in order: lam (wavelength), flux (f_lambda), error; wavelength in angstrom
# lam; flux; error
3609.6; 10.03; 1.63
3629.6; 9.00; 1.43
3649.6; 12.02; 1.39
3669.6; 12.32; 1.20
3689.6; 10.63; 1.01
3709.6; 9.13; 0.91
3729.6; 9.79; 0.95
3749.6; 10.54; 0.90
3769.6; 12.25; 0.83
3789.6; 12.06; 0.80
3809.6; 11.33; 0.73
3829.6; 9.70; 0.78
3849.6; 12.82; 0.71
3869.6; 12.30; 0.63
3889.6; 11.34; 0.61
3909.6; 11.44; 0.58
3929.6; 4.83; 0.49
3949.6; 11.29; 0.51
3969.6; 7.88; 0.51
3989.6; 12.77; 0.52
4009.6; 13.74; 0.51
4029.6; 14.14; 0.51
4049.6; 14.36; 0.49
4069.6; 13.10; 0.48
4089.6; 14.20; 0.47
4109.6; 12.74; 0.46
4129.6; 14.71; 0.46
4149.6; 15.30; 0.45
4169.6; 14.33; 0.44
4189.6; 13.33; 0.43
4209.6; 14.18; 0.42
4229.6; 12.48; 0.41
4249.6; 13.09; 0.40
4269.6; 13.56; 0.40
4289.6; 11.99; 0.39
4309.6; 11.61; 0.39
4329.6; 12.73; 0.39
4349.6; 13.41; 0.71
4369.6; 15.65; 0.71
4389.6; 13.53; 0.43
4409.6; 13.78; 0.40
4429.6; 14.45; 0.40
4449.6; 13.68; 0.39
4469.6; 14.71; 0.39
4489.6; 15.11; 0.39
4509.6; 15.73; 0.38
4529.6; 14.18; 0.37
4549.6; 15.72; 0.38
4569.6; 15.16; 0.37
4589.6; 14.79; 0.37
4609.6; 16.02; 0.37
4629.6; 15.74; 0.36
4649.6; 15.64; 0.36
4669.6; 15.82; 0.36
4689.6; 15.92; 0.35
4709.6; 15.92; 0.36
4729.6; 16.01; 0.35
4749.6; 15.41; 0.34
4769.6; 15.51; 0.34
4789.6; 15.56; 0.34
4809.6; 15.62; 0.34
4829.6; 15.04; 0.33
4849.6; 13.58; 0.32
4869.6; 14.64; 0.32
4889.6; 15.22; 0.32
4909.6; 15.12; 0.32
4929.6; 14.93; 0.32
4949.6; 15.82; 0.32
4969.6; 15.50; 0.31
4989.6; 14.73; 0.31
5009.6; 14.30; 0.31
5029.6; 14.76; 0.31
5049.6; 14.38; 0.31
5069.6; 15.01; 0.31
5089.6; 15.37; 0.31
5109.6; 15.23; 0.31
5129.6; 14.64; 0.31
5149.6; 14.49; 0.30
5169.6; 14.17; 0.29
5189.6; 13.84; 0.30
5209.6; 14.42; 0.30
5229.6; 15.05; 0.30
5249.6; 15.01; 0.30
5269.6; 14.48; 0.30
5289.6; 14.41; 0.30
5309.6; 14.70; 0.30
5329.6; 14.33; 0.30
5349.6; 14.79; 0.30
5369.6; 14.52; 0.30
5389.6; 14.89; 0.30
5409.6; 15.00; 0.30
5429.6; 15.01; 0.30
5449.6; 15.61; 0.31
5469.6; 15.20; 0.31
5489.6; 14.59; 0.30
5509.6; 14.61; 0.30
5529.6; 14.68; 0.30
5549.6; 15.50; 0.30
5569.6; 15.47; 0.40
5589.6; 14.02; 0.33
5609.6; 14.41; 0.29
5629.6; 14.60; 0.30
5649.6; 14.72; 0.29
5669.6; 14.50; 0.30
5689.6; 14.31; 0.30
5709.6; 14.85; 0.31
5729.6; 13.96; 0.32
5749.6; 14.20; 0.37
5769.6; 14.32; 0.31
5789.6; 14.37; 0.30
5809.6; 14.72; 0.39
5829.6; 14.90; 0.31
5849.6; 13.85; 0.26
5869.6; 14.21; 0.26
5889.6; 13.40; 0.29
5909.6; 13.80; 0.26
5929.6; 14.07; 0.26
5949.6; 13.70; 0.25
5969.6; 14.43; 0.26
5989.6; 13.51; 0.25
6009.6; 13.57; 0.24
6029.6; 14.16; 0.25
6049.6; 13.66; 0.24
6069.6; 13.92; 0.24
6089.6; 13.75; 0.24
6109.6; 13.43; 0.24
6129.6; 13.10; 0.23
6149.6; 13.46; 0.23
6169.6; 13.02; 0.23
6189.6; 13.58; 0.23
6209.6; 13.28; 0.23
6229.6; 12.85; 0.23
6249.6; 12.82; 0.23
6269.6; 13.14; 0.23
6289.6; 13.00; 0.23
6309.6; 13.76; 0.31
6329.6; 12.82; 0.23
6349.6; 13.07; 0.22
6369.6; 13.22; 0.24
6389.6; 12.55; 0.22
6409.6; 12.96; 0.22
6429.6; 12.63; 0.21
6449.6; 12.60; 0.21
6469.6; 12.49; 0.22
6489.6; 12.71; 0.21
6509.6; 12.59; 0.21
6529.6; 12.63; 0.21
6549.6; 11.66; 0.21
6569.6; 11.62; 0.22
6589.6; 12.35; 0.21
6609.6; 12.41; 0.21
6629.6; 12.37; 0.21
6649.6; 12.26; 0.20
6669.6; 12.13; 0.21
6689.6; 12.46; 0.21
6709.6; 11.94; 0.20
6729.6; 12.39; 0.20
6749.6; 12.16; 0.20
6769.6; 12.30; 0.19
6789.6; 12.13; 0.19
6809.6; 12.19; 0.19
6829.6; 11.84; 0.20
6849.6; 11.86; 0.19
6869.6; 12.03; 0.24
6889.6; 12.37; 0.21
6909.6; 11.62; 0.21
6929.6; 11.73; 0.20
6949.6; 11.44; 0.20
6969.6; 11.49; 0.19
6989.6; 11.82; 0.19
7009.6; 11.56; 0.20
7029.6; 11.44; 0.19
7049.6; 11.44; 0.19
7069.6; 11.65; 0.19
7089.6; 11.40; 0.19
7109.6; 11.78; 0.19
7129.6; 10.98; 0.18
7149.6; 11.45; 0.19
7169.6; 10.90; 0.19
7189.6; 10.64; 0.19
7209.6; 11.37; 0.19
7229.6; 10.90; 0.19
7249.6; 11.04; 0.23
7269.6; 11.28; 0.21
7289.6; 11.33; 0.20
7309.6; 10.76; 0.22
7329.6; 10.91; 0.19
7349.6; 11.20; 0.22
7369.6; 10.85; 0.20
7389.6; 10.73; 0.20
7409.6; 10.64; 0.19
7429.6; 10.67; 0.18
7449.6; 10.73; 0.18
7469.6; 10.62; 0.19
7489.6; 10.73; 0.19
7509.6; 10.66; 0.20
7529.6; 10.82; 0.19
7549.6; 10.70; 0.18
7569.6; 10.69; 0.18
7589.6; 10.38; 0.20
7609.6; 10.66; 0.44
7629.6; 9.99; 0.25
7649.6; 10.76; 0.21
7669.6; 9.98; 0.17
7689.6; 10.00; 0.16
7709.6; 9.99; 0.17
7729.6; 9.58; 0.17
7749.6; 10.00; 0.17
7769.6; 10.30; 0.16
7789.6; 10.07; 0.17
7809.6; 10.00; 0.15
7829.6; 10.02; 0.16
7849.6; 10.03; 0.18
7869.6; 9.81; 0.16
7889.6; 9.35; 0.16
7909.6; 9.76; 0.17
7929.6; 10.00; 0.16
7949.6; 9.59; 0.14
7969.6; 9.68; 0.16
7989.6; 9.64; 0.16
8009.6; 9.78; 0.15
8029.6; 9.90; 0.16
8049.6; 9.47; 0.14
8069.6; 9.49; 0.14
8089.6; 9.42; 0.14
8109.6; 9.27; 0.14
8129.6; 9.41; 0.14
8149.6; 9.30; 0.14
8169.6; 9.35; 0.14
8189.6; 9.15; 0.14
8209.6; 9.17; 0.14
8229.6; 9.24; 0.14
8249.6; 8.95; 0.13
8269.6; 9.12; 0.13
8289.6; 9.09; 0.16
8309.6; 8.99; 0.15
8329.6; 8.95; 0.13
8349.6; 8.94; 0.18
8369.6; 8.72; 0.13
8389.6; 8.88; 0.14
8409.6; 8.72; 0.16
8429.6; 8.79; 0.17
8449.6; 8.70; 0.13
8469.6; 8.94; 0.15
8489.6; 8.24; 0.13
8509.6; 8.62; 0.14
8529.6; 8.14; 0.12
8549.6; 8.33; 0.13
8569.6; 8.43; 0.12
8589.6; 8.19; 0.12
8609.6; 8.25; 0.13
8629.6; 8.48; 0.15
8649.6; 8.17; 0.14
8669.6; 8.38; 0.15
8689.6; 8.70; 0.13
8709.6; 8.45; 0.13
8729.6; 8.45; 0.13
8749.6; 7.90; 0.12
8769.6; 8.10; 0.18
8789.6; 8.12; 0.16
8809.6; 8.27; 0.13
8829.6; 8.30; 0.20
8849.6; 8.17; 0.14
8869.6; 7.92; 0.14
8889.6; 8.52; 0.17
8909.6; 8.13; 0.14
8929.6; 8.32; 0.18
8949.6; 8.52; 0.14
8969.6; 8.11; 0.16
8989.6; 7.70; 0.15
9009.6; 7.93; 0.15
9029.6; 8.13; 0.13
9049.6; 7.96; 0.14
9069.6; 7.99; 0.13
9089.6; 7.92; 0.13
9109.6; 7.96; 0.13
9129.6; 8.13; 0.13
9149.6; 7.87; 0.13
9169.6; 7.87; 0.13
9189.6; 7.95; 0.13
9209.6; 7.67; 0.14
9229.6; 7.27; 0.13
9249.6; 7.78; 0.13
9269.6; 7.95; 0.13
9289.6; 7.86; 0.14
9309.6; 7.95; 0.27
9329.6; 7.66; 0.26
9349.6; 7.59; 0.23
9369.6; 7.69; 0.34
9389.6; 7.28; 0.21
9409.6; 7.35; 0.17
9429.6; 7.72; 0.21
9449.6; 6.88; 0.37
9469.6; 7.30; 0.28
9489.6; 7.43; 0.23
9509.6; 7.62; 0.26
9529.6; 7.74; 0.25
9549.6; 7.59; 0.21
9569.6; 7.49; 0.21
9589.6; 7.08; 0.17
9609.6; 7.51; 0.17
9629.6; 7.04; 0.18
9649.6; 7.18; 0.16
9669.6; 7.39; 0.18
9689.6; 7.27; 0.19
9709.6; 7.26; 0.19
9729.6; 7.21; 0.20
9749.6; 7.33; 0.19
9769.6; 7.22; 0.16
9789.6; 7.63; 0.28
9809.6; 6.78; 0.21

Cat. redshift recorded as -0.001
